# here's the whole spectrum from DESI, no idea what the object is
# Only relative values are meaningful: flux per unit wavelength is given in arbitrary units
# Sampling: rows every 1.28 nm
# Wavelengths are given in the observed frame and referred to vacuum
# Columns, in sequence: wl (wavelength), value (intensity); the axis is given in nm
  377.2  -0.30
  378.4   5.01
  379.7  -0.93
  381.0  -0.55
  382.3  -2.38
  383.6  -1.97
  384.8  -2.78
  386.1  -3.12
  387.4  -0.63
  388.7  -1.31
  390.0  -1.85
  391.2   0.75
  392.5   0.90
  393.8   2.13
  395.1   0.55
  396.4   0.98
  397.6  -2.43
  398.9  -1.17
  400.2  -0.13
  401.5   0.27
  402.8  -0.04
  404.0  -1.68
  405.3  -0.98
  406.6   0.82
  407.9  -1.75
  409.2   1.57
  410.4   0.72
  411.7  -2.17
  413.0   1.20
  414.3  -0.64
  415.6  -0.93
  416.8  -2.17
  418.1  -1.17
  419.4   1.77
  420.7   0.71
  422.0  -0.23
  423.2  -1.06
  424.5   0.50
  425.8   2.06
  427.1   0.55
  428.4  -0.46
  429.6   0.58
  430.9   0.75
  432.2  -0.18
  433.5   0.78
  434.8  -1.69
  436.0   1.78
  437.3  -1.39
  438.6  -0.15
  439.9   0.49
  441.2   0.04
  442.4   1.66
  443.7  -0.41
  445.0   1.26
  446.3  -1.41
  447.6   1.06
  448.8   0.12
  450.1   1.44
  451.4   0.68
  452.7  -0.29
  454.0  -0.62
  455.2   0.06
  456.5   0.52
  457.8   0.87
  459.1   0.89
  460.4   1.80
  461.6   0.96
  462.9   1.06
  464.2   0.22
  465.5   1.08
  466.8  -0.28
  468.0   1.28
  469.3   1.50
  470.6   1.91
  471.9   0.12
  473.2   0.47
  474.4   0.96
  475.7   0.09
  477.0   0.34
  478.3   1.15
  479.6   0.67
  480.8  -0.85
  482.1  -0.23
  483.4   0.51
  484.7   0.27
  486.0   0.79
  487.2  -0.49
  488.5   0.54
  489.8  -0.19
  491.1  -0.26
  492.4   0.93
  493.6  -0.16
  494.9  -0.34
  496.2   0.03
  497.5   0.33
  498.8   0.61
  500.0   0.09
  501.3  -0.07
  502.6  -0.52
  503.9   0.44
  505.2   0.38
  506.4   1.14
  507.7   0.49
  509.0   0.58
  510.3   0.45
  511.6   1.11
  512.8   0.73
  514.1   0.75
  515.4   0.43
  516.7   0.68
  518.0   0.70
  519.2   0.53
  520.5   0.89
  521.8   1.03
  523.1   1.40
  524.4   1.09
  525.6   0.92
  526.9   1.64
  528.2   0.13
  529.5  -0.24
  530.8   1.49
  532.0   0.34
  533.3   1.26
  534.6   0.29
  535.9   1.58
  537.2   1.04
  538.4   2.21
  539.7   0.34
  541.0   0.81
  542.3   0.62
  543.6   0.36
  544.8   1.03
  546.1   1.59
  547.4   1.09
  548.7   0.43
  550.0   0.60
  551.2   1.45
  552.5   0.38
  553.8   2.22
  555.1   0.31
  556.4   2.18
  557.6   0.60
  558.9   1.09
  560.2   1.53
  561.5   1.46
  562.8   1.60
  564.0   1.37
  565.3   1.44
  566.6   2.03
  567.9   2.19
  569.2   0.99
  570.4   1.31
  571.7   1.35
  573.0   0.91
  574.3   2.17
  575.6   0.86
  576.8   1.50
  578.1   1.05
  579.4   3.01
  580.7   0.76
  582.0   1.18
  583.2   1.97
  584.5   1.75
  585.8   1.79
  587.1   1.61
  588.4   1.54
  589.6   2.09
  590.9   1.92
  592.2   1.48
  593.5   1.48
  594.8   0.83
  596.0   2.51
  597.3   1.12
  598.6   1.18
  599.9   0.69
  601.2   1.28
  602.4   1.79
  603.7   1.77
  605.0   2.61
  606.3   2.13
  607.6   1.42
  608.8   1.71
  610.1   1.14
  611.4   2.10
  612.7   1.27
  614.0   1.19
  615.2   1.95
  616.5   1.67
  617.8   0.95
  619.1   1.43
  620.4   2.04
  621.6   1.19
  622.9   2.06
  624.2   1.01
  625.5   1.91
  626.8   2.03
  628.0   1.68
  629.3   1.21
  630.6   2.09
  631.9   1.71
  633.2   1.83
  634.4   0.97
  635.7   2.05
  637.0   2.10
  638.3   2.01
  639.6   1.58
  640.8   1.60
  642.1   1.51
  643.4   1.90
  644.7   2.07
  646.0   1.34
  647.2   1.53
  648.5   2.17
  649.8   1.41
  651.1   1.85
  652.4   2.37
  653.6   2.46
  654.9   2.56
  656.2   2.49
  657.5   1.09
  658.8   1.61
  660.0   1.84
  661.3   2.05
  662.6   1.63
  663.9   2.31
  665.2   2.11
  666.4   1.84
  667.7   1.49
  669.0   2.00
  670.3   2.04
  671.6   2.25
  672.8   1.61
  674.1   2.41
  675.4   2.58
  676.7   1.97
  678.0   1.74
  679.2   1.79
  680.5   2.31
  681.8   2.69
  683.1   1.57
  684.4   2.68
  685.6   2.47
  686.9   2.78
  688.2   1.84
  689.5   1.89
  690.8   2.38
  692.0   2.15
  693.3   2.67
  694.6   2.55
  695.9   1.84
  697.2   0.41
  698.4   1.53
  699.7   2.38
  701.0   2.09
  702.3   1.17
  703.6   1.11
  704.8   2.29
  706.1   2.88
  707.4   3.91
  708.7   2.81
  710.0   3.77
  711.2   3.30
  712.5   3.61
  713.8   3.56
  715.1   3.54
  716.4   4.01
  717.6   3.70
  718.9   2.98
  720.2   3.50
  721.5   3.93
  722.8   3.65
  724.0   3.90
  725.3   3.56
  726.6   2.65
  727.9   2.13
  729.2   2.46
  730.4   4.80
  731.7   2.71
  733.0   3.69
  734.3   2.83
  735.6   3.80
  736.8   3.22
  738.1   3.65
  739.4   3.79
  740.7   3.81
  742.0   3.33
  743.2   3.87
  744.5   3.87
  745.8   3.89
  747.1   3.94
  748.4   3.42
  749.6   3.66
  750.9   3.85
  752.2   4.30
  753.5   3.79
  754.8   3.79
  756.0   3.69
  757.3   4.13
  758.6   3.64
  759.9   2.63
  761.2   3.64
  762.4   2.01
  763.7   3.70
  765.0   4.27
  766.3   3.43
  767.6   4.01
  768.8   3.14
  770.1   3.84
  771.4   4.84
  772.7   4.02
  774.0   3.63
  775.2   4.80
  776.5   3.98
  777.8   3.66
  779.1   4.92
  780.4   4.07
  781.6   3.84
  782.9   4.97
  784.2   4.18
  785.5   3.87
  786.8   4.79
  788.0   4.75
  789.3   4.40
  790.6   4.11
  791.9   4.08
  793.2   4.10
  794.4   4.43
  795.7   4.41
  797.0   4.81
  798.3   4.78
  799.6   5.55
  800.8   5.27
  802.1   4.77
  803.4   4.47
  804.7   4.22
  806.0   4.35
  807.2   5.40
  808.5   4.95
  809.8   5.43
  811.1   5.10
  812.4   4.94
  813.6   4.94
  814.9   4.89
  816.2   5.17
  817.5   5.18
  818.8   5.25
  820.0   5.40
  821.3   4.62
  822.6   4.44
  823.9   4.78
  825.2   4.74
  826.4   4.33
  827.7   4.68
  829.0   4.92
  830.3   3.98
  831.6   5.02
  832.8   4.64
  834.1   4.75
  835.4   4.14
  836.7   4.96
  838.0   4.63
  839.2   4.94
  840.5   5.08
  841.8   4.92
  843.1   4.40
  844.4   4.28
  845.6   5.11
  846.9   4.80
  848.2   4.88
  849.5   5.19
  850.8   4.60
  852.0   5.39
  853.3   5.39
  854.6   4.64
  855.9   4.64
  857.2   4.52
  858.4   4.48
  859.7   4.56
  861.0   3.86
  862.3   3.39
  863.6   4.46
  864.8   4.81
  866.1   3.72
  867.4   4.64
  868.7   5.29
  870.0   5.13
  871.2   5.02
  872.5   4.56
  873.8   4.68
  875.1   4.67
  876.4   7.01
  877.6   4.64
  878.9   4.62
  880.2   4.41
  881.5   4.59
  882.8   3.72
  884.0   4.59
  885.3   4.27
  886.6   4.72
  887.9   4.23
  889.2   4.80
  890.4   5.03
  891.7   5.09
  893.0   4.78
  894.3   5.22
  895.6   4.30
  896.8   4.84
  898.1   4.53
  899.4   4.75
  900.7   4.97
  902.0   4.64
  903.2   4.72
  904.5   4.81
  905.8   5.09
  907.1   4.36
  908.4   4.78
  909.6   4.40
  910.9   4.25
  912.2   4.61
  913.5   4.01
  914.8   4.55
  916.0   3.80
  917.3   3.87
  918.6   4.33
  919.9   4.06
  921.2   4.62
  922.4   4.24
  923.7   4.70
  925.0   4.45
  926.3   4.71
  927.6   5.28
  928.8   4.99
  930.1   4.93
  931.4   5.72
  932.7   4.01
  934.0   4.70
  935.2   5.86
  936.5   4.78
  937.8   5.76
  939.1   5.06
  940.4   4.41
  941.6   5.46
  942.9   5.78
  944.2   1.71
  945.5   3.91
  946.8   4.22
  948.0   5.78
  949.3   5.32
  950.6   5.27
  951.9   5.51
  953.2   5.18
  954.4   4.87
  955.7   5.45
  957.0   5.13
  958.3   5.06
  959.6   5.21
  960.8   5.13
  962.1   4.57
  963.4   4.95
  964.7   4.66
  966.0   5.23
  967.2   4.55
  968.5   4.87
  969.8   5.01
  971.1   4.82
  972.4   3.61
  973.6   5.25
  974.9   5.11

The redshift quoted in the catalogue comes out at 0.771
